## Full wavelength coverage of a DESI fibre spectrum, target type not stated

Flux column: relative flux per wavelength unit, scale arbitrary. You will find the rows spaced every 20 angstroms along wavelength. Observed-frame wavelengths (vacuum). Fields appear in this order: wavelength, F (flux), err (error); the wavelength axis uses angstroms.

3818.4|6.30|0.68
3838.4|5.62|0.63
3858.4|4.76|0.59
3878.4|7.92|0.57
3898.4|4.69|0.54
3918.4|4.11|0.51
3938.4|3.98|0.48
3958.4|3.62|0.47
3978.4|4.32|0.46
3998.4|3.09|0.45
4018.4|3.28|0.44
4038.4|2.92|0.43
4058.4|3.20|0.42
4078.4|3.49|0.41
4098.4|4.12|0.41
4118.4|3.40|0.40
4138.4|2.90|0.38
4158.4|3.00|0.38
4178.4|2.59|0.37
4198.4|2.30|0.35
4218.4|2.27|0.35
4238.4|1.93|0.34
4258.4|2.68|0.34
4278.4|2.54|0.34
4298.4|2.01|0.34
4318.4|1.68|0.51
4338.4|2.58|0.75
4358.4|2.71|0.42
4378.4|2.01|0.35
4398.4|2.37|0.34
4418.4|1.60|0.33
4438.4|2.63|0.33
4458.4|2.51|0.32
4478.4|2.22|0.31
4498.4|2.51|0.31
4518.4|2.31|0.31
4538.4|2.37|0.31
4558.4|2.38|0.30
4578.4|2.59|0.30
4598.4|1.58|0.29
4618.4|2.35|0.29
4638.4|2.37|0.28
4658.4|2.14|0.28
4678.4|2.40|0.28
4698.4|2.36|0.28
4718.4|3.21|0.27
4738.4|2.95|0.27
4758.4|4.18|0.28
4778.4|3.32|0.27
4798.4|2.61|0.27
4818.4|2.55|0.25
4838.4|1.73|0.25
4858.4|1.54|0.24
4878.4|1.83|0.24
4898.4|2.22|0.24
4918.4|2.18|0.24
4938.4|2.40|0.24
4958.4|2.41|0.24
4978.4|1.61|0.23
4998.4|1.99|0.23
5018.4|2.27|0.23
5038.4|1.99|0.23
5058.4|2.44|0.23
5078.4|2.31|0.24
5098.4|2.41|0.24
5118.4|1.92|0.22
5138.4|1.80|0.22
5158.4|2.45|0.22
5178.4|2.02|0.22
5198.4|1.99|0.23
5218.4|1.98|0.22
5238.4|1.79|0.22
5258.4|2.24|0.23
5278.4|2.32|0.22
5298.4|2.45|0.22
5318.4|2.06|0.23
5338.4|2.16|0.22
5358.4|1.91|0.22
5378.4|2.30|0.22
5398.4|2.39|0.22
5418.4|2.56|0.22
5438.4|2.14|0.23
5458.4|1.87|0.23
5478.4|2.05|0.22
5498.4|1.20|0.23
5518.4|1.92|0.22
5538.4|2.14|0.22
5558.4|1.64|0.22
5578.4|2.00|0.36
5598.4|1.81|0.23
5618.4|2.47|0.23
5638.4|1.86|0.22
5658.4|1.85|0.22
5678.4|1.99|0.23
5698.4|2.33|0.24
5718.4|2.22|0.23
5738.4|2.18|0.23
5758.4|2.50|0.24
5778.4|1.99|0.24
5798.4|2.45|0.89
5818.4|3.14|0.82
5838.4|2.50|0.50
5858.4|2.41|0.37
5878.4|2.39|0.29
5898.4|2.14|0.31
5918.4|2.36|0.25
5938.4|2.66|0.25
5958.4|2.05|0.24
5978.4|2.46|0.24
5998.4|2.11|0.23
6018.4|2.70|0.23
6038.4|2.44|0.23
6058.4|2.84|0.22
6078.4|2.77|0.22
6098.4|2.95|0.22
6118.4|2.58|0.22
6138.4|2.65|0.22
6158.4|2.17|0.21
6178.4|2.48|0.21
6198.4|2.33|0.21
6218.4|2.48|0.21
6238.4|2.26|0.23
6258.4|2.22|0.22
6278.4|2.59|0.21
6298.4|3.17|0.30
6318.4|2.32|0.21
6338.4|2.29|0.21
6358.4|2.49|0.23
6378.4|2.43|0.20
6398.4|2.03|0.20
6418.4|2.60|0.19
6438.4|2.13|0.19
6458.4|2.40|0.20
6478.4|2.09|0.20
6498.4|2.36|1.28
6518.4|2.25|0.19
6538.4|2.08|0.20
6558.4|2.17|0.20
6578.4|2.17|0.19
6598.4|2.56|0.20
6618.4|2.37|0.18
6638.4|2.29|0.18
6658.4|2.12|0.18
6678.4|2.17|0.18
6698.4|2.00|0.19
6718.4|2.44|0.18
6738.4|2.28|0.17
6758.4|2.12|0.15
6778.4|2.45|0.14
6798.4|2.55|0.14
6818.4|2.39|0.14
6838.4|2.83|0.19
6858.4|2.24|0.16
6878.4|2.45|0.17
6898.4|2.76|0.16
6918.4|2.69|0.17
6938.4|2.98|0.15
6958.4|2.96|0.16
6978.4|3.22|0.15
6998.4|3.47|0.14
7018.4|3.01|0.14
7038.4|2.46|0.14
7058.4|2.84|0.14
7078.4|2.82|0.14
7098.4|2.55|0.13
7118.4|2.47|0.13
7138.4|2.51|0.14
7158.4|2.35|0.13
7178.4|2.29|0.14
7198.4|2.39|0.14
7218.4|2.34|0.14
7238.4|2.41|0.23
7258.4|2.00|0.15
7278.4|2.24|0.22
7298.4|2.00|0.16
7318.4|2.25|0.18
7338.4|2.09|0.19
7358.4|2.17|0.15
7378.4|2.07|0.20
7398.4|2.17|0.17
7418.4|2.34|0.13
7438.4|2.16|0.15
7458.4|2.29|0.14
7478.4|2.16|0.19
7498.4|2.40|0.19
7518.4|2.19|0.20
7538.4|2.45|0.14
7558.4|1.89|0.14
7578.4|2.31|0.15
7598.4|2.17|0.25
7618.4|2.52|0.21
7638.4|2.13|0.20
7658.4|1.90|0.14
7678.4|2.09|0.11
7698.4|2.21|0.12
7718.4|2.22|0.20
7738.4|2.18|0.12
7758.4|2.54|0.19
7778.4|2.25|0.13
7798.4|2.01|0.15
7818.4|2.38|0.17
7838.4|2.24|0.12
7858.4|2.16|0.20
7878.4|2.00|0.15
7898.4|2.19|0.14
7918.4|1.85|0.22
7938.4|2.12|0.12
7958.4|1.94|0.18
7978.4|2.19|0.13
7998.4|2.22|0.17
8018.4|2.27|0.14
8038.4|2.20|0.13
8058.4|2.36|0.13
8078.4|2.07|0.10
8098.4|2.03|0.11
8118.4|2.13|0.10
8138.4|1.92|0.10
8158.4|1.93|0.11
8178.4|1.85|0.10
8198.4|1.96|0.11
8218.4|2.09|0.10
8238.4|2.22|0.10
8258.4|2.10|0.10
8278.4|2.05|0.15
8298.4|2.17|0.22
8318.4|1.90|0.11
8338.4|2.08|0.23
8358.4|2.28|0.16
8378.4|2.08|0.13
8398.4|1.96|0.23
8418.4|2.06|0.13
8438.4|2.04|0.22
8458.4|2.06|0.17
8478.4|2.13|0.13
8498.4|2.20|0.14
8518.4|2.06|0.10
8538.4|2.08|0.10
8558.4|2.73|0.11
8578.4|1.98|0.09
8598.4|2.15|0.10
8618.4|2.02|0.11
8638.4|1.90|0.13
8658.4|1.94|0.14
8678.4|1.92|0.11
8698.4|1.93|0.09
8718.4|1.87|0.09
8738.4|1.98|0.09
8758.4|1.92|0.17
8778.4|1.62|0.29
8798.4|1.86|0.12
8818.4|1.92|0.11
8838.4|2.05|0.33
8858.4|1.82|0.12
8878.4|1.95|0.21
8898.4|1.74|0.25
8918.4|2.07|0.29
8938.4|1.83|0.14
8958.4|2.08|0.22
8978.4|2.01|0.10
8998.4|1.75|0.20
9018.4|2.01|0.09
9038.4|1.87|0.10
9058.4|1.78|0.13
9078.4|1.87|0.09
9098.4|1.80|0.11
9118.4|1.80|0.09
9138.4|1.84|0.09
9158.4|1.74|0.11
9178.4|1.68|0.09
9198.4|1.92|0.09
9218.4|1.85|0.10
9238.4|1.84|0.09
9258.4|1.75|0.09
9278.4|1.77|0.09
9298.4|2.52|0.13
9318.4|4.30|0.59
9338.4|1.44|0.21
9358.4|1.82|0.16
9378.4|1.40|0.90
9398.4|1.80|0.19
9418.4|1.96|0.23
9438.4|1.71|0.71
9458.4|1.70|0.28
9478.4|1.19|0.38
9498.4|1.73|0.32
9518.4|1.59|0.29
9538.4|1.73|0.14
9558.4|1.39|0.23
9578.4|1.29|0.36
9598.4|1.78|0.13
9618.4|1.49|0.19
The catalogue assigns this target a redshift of 1.497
